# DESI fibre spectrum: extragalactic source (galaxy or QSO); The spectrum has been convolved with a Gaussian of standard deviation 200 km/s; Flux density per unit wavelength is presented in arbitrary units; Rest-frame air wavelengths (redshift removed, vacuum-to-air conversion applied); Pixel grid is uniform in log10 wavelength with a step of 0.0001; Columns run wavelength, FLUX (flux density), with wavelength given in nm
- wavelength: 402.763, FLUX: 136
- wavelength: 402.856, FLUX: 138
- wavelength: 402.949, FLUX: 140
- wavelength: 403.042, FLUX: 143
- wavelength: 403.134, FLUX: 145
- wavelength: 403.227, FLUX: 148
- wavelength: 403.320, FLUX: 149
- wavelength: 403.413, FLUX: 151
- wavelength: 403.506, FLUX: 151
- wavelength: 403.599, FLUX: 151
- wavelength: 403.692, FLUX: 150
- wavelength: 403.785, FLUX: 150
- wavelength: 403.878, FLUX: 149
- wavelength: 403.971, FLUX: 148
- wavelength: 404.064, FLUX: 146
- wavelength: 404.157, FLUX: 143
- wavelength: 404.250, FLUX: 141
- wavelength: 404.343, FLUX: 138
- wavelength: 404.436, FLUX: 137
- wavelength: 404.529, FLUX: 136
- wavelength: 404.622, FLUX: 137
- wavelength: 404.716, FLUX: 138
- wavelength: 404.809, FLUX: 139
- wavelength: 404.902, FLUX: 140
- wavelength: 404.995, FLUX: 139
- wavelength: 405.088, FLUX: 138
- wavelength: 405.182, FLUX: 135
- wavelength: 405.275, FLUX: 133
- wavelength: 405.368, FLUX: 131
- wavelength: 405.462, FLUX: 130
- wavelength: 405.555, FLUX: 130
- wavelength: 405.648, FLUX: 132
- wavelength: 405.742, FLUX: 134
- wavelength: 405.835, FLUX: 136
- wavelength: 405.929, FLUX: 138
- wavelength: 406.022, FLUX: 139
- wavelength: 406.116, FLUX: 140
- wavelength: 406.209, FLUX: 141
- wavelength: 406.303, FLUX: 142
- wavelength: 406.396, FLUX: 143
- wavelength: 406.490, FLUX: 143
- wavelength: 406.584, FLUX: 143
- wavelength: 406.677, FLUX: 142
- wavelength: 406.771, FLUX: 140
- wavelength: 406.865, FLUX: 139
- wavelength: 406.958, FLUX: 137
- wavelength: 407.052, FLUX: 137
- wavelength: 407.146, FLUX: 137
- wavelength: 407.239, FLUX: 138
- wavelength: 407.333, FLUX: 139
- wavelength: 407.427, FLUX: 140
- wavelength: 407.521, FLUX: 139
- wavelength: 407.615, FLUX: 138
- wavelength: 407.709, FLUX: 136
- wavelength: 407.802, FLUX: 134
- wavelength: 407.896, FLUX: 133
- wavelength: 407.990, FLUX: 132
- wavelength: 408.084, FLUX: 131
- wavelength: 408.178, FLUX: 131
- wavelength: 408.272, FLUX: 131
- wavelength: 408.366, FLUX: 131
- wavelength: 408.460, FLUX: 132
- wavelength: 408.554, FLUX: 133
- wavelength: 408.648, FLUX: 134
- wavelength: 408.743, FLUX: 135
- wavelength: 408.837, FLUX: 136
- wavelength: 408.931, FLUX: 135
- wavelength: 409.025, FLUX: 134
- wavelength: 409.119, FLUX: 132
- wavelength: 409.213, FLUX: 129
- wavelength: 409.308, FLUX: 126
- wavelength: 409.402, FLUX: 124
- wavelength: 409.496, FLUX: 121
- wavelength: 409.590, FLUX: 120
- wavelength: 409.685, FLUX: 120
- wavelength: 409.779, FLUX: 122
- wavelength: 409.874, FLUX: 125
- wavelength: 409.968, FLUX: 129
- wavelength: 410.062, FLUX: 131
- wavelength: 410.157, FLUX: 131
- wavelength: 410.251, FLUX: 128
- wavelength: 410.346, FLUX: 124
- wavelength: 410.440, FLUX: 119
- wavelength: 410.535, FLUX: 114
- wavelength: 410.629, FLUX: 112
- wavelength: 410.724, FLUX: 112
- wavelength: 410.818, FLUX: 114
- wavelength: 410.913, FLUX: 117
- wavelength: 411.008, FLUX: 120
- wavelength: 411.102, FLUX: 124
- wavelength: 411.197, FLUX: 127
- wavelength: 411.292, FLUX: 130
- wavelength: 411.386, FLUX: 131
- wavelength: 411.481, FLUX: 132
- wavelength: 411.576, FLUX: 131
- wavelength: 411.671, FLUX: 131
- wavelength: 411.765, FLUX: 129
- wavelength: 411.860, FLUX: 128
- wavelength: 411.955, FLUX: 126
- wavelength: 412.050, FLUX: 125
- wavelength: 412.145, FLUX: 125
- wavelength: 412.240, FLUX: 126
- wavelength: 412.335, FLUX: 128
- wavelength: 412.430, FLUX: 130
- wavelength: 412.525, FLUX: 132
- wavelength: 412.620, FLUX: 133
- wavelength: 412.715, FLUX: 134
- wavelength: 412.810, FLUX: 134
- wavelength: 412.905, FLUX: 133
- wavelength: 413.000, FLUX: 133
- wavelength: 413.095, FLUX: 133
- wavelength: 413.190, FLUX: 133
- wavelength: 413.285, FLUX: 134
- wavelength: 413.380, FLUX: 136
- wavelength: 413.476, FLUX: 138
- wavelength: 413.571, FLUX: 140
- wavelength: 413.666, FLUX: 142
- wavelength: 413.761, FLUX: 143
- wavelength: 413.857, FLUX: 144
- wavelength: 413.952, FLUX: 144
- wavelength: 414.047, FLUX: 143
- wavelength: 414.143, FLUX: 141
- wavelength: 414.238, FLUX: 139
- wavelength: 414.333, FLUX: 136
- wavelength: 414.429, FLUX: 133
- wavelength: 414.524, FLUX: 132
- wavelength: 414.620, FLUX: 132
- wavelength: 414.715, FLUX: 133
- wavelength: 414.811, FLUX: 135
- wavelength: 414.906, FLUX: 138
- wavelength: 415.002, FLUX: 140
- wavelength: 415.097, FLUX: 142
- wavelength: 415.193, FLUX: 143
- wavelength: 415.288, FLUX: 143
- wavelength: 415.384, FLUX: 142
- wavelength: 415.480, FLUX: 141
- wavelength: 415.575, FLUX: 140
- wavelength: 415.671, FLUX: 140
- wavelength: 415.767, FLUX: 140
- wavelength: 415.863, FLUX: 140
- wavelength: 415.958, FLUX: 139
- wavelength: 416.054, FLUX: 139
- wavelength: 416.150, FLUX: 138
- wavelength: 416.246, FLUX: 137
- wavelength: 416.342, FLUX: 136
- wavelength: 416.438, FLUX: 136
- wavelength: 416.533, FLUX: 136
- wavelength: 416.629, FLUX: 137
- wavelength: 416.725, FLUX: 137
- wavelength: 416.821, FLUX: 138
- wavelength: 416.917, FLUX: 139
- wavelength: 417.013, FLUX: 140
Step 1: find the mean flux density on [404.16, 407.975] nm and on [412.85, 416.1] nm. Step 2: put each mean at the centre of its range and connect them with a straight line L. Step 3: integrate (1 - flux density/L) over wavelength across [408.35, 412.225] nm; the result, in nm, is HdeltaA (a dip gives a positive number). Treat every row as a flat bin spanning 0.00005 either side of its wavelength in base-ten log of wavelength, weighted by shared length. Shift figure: 0.33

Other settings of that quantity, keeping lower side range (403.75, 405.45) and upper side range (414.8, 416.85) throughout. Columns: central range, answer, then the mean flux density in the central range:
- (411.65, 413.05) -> 0.10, 130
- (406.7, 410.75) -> 0.26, 130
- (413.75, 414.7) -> 0.01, 138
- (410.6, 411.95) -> 0.14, 124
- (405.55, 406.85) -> 0.00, 139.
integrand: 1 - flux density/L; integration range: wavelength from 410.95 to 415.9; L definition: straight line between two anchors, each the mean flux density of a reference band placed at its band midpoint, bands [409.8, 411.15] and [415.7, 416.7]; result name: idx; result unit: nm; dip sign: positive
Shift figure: -0.18 nm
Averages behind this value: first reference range 121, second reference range 138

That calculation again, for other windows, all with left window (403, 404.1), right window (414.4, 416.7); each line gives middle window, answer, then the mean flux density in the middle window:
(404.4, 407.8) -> 0.20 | 138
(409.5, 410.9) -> 0.21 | 121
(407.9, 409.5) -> 0.14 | 131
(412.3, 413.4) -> 0.06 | 133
